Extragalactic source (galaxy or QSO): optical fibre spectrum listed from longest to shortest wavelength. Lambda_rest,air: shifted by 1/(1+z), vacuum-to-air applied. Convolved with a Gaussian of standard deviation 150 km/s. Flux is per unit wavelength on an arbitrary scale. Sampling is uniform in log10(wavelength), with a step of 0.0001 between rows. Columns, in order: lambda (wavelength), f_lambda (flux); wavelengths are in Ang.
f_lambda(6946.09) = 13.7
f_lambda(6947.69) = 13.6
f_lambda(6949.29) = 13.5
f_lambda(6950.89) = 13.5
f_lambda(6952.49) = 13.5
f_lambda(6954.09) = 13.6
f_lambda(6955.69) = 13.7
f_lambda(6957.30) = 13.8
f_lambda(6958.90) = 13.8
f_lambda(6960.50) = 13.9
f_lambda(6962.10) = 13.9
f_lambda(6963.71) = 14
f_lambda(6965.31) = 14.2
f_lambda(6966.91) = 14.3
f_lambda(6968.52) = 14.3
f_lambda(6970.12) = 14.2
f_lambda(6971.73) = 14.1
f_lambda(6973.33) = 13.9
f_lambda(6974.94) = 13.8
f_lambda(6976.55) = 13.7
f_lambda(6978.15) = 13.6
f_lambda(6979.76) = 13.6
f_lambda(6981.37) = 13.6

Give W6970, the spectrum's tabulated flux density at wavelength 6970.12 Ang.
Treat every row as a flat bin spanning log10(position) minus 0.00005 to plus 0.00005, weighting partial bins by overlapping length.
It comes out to 14.2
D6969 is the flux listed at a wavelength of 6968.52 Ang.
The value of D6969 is 14.3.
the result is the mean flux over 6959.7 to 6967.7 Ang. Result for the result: 14.1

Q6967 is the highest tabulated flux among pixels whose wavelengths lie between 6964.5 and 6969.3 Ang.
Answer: 14.3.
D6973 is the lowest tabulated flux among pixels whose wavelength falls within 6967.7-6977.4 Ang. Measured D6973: 13.7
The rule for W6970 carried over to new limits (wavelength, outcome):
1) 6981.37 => 13.6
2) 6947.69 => 13.6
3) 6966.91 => 14.3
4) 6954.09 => 13.6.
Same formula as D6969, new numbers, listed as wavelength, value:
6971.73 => 14.1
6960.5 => 13.9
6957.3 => 13.8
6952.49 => 13.5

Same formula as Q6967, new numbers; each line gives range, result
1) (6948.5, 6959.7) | 13.8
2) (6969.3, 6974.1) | 14.2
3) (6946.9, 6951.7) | 13.6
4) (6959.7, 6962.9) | 13.9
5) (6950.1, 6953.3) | 13.5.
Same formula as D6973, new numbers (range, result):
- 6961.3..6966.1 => 13.9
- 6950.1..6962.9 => 13.5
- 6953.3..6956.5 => 13.6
